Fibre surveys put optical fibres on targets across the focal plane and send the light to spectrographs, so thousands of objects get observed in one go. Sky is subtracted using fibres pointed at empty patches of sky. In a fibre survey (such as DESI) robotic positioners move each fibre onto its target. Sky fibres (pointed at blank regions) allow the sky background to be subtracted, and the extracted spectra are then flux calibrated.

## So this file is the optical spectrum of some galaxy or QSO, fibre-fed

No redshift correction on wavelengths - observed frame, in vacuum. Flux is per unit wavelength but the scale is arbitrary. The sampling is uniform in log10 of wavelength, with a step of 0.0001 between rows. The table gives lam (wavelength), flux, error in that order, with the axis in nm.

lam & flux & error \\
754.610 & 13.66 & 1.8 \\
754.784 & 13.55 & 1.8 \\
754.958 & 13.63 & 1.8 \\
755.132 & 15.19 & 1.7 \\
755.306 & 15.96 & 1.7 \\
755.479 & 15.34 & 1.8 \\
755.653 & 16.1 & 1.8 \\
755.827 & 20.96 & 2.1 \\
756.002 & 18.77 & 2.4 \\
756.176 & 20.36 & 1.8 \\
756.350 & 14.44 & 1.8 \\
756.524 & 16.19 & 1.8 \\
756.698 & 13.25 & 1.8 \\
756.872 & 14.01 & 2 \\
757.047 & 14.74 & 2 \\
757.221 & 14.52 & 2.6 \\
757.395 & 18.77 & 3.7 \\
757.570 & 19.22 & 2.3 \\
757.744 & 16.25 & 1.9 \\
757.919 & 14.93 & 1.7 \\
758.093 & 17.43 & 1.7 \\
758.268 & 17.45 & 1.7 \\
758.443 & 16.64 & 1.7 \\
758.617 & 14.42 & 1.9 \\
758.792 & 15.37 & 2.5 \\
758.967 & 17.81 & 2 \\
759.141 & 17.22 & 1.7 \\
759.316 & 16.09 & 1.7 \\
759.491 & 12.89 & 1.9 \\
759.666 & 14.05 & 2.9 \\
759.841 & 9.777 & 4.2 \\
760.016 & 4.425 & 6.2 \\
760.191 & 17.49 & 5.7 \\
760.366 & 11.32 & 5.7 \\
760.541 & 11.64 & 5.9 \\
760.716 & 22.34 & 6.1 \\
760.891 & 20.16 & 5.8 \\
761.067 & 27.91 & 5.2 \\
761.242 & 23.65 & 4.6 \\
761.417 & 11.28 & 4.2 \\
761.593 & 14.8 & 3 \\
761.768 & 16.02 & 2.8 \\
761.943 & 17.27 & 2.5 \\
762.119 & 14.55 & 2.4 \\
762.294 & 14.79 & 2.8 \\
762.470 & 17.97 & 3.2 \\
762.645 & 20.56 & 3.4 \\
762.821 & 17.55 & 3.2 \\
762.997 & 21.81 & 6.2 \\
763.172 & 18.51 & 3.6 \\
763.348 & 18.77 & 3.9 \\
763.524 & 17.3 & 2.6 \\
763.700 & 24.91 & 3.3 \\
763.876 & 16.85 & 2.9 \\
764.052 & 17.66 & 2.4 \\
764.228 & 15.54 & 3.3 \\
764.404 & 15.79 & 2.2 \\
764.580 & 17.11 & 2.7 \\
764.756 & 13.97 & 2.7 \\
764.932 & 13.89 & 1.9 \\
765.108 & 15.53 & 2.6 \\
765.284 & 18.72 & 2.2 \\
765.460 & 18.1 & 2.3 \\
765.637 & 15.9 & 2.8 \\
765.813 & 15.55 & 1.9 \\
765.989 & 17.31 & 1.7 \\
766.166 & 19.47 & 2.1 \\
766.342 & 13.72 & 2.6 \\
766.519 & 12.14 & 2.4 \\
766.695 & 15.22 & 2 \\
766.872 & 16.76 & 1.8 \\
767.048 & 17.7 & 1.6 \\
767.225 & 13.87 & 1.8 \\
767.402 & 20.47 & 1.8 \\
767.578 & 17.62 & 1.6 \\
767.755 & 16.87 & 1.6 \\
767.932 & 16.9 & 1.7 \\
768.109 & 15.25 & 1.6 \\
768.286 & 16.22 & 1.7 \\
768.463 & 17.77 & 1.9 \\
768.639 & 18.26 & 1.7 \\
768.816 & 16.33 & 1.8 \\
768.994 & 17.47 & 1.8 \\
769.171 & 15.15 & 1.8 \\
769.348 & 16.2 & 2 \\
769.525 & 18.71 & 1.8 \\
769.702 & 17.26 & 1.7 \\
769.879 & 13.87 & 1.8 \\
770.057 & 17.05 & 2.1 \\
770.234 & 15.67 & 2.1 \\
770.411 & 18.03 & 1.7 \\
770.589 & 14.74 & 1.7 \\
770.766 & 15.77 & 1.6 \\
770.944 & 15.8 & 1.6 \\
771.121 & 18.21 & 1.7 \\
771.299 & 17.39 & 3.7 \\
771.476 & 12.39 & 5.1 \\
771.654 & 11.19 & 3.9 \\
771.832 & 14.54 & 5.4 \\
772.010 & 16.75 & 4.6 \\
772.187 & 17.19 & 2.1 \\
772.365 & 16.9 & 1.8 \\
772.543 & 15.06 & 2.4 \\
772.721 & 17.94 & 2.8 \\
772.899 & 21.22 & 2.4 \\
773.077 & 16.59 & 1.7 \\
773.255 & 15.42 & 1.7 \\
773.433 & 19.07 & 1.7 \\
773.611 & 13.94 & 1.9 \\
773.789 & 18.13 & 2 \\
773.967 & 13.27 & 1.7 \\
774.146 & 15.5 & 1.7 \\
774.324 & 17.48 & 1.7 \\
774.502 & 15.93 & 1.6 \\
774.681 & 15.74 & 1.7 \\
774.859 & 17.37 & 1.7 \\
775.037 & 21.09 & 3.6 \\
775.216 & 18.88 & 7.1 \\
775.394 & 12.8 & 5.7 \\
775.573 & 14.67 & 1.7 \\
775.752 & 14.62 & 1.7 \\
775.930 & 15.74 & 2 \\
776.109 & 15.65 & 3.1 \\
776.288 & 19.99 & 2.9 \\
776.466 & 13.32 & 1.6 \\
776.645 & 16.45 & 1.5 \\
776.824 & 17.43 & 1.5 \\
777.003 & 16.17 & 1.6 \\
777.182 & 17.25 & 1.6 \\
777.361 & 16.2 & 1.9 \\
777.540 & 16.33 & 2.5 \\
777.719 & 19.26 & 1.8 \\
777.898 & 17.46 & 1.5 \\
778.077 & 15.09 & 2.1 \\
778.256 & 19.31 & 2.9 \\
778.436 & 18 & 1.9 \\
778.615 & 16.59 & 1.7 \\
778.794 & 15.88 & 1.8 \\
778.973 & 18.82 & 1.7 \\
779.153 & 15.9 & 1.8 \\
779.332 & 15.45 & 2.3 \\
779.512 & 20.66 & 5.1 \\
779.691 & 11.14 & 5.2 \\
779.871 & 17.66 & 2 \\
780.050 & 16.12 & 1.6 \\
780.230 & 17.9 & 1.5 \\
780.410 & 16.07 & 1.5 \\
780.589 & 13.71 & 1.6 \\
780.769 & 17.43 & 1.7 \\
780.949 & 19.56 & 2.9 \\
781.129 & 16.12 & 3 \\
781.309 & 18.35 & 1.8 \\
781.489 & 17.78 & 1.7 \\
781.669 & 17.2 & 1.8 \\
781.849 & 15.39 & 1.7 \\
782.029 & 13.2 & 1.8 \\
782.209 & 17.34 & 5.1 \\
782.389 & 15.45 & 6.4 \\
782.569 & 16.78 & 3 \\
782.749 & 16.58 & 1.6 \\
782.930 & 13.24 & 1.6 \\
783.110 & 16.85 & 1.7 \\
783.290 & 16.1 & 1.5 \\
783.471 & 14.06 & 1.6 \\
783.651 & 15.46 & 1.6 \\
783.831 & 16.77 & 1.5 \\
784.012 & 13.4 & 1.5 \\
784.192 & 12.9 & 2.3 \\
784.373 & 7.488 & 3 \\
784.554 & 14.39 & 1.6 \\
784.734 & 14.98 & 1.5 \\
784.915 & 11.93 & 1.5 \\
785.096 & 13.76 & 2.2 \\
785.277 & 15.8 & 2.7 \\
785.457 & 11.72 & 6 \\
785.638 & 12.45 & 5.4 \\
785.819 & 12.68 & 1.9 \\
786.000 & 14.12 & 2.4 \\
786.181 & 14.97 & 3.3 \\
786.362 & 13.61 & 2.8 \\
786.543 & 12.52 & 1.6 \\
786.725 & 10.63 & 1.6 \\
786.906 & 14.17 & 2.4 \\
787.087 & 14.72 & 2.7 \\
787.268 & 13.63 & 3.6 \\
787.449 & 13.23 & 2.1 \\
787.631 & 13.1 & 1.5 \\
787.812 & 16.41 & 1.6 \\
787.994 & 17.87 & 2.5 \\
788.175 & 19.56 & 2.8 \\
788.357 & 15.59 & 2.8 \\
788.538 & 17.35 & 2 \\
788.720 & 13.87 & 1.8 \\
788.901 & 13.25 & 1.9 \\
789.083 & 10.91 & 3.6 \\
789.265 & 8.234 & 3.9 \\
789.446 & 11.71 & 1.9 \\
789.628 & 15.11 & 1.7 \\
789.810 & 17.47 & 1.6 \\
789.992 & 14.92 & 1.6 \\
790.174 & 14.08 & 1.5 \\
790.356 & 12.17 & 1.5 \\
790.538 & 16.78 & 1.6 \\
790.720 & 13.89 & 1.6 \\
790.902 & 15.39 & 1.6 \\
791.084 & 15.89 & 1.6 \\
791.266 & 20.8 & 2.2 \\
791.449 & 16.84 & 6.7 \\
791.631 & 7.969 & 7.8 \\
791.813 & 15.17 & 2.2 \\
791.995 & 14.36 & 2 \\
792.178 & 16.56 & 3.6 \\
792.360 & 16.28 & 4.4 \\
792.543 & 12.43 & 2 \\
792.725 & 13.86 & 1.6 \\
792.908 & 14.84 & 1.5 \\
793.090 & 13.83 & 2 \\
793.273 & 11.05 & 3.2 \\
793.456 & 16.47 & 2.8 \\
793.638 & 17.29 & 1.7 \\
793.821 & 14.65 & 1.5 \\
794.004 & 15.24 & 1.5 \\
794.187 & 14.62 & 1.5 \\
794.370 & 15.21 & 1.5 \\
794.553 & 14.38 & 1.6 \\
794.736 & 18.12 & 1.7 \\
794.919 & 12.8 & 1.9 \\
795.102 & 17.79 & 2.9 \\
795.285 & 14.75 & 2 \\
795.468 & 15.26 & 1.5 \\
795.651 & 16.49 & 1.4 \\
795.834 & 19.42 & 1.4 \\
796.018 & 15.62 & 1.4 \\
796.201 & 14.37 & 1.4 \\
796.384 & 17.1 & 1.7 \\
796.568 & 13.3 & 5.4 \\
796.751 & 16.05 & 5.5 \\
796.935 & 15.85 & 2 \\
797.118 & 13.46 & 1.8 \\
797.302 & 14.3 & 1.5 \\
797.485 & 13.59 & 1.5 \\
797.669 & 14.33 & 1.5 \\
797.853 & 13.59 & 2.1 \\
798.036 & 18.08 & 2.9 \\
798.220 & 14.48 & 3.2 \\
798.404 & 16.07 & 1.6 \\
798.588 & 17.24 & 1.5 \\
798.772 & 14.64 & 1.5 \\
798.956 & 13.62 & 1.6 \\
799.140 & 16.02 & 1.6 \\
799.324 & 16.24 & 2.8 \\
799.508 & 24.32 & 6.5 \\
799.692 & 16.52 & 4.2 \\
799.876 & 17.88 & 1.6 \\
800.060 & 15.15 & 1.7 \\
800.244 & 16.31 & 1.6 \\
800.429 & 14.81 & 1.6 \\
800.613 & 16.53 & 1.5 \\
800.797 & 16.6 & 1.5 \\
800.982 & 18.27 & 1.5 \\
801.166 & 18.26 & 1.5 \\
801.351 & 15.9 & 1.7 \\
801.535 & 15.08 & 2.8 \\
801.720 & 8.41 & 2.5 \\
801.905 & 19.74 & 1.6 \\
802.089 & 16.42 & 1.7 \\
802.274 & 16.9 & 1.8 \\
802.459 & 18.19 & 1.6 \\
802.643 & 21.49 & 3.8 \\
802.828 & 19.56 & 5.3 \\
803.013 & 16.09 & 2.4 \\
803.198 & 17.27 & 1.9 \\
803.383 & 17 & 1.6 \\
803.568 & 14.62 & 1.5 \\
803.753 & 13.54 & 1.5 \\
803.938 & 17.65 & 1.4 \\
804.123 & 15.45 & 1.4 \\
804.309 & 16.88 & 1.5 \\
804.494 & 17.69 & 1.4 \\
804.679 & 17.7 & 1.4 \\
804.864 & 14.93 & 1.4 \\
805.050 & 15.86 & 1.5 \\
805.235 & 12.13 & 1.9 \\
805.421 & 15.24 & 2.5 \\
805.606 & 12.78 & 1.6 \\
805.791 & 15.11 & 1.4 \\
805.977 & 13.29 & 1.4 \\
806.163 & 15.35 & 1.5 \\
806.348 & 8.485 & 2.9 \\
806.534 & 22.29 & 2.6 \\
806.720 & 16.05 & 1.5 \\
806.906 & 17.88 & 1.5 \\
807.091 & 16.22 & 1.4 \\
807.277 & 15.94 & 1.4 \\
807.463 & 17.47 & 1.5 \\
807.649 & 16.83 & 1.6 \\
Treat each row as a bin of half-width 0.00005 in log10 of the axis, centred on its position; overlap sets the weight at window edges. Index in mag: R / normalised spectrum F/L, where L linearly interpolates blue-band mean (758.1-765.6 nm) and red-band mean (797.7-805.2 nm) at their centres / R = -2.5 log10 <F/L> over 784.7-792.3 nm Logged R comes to 0.16 mag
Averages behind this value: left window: 16.7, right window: 16.5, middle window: 14.3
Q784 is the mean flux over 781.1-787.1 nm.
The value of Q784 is 14.5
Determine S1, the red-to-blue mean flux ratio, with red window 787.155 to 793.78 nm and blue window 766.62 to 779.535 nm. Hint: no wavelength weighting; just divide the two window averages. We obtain 0.9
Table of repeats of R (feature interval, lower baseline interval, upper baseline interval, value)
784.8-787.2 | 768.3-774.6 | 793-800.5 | 0.19 mag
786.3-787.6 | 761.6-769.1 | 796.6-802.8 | 0.24 mag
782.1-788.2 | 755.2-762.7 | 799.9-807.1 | 0.13 mag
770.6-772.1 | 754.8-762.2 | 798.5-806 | 0.06 mag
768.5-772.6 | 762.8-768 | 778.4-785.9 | 0.03 mag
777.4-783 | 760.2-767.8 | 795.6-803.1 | 0.01 mag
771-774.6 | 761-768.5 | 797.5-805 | 0.05 mag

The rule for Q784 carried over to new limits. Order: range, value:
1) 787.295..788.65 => 16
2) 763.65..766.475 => 16.7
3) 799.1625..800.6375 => 17.2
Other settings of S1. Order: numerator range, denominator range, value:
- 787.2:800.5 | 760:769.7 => 0.90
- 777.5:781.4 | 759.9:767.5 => 1.01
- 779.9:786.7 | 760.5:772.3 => 0.88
